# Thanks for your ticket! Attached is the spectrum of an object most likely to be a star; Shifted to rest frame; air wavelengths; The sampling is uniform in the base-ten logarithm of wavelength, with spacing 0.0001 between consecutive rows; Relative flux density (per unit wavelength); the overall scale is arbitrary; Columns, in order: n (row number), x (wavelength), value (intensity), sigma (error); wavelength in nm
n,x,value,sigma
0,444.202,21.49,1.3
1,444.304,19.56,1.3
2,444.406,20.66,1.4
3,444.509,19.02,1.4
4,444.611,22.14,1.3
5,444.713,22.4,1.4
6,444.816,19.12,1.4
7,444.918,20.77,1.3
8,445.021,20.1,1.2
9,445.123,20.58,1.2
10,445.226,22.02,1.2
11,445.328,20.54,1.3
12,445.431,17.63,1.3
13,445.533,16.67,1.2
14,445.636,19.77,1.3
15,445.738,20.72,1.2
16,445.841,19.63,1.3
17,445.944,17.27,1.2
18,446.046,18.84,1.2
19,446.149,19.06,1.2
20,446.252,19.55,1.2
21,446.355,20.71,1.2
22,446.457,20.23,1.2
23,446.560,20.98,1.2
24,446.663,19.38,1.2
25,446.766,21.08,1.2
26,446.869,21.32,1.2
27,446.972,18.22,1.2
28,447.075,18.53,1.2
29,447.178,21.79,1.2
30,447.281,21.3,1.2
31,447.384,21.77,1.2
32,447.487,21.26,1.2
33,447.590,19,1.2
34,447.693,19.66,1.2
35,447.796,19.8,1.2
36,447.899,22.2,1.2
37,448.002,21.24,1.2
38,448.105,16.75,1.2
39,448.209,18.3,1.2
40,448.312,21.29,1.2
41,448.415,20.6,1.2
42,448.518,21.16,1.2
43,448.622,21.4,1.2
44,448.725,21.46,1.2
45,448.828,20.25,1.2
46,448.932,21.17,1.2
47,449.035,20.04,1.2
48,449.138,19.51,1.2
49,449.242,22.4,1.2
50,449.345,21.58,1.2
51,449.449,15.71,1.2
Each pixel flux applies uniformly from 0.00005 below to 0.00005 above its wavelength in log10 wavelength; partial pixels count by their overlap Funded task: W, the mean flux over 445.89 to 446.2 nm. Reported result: 18.4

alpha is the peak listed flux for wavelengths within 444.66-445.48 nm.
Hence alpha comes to 22.4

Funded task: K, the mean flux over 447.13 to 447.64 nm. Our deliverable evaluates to 21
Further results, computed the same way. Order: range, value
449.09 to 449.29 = 20.9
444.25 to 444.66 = 20.4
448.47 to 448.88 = 21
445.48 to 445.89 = 19.2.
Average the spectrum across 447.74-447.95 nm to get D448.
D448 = 21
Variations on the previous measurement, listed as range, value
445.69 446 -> 19.2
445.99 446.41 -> 19.6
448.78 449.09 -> 20.5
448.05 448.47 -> 19.3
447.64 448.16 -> 19.9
